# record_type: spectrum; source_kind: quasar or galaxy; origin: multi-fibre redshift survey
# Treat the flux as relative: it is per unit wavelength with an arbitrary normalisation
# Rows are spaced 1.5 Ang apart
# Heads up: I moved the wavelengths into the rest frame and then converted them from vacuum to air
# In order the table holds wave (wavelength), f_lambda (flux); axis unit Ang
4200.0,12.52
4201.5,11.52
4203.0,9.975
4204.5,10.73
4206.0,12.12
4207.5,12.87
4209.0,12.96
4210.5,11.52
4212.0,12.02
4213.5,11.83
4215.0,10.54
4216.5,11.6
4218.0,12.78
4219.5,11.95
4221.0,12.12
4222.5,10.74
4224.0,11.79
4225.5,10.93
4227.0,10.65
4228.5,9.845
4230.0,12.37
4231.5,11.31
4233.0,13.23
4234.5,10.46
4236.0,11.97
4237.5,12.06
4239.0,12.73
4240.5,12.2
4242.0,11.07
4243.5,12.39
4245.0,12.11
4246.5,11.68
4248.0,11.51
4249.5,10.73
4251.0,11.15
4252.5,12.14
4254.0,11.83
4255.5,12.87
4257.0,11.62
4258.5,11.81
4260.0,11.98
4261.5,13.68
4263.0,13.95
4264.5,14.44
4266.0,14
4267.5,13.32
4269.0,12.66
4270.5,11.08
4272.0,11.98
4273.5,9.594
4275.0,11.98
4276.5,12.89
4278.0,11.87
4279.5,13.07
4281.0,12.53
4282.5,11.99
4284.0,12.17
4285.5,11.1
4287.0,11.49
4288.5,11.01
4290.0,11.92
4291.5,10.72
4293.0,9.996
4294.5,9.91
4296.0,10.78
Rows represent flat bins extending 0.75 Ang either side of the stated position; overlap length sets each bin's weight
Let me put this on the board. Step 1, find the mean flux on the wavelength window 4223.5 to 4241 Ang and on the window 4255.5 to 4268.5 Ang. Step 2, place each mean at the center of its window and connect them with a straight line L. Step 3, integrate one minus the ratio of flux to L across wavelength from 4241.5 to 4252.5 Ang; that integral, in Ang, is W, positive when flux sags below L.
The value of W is 0.68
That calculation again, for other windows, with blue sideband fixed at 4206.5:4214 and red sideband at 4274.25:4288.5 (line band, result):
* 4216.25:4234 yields 0.90 Ang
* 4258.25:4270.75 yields -1.04 Ang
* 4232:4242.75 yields 0.21 Ang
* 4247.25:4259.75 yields 0.43 Ang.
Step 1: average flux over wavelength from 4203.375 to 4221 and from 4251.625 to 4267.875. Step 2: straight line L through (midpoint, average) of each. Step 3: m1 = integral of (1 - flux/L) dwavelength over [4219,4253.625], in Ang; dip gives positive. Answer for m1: 2.11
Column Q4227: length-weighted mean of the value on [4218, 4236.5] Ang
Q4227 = 11.5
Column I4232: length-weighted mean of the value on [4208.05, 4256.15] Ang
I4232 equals 11.7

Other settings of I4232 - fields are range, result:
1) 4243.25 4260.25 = 11.8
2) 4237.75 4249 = 11.9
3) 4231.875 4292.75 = 12.1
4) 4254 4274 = 12.5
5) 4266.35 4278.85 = 12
